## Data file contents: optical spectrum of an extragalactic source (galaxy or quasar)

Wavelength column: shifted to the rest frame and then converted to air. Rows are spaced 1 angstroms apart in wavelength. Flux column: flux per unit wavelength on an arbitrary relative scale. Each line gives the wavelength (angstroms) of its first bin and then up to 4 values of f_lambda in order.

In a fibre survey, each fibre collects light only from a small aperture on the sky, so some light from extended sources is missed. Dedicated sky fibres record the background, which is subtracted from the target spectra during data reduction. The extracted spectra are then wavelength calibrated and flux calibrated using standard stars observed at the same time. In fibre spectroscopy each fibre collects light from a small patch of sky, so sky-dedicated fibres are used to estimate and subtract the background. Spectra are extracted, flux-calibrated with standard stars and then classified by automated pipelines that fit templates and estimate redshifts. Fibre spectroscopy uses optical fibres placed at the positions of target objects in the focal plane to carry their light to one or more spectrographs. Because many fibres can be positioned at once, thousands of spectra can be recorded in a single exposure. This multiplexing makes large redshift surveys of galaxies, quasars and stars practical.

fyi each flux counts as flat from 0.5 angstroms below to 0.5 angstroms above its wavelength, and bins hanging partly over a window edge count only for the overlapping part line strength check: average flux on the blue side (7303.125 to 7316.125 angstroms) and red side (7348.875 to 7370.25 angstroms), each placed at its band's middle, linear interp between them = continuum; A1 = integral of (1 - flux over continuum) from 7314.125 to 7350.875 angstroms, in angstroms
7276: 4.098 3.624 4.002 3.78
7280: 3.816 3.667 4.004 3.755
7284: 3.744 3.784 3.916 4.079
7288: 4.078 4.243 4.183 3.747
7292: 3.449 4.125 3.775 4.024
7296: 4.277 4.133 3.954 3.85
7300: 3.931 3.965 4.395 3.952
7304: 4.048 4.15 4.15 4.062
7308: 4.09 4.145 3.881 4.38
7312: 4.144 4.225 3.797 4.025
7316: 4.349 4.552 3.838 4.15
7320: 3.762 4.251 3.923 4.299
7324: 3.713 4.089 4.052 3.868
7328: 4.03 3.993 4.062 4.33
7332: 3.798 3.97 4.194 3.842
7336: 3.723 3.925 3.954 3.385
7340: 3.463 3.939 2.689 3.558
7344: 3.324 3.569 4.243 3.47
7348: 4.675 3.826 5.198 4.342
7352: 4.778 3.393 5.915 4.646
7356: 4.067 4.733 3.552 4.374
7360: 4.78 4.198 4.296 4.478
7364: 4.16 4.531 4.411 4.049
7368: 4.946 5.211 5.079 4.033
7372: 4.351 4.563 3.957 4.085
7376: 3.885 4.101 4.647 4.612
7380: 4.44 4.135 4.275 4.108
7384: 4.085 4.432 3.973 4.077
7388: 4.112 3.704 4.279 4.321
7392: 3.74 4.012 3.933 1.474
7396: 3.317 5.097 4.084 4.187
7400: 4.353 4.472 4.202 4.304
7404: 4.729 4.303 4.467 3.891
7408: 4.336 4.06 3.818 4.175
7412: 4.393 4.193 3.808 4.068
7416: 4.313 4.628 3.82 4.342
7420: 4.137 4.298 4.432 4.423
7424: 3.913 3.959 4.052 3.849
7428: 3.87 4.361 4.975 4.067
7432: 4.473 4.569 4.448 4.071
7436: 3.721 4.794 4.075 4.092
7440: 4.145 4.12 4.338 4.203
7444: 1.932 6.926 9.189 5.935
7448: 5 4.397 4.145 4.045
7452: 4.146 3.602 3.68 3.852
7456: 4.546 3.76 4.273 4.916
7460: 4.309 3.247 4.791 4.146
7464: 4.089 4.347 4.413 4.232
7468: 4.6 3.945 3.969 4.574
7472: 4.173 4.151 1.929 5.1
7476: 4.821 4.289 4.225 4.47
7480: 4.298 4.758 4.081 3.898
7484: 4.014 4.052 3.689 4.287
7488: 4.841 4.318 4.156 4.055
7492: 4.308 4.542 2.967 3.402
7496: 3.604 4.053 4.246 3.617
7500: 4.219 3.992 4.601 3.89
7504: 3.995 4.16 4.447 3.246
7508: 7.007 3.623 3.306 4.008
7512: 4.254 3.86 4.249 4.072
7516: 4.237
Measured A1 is 2.9 angstroms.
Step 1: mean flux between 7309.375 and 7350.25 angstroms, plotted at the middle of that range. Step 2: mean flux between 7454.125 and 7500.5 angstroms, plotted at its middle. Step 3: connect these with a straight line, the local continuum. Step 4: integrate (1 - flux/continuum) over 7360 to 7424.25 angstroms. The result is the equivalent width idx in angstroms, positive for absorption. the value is -2.9 angstroms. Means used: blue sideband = 3.96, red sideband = 4.14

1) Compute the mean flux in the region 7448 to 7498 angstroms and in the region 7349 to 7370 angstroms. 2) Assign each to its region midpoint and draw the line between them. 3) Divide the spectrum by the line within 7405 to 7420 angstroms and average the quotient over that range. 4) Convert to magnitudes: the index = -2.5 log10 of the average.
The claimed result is 0.04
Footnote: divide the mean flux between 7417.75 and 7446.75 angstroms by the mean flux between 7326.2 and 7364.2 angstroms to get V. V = 1.09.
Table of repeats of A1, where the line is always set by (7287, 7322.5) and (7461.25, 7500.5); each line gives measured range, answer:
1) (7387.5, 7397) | 0.9 angstroms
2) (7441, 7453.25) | -2.1 angstroms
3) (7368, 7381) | -1.1 angstroms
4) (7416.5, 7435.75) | -0.6 angstroms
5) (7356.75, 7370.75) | -1.3 angstroms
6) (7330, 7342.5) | 0.9 angstroms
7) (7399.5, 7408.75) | -0.5 angstroms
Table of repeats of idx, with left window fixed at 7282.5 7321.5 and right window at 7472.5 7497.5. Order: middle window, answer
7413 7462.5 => -3.26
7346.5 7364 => -1.46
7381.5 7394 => -0.08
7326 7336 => 0.11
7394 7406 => 0.02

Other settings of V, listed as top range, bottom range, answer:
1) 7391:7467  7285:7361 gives 1.05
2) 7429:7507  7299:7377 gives 1.03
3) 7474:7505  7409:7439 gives 0.98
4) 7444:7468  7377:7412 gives 1.10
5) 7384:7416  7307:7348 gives 1.04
